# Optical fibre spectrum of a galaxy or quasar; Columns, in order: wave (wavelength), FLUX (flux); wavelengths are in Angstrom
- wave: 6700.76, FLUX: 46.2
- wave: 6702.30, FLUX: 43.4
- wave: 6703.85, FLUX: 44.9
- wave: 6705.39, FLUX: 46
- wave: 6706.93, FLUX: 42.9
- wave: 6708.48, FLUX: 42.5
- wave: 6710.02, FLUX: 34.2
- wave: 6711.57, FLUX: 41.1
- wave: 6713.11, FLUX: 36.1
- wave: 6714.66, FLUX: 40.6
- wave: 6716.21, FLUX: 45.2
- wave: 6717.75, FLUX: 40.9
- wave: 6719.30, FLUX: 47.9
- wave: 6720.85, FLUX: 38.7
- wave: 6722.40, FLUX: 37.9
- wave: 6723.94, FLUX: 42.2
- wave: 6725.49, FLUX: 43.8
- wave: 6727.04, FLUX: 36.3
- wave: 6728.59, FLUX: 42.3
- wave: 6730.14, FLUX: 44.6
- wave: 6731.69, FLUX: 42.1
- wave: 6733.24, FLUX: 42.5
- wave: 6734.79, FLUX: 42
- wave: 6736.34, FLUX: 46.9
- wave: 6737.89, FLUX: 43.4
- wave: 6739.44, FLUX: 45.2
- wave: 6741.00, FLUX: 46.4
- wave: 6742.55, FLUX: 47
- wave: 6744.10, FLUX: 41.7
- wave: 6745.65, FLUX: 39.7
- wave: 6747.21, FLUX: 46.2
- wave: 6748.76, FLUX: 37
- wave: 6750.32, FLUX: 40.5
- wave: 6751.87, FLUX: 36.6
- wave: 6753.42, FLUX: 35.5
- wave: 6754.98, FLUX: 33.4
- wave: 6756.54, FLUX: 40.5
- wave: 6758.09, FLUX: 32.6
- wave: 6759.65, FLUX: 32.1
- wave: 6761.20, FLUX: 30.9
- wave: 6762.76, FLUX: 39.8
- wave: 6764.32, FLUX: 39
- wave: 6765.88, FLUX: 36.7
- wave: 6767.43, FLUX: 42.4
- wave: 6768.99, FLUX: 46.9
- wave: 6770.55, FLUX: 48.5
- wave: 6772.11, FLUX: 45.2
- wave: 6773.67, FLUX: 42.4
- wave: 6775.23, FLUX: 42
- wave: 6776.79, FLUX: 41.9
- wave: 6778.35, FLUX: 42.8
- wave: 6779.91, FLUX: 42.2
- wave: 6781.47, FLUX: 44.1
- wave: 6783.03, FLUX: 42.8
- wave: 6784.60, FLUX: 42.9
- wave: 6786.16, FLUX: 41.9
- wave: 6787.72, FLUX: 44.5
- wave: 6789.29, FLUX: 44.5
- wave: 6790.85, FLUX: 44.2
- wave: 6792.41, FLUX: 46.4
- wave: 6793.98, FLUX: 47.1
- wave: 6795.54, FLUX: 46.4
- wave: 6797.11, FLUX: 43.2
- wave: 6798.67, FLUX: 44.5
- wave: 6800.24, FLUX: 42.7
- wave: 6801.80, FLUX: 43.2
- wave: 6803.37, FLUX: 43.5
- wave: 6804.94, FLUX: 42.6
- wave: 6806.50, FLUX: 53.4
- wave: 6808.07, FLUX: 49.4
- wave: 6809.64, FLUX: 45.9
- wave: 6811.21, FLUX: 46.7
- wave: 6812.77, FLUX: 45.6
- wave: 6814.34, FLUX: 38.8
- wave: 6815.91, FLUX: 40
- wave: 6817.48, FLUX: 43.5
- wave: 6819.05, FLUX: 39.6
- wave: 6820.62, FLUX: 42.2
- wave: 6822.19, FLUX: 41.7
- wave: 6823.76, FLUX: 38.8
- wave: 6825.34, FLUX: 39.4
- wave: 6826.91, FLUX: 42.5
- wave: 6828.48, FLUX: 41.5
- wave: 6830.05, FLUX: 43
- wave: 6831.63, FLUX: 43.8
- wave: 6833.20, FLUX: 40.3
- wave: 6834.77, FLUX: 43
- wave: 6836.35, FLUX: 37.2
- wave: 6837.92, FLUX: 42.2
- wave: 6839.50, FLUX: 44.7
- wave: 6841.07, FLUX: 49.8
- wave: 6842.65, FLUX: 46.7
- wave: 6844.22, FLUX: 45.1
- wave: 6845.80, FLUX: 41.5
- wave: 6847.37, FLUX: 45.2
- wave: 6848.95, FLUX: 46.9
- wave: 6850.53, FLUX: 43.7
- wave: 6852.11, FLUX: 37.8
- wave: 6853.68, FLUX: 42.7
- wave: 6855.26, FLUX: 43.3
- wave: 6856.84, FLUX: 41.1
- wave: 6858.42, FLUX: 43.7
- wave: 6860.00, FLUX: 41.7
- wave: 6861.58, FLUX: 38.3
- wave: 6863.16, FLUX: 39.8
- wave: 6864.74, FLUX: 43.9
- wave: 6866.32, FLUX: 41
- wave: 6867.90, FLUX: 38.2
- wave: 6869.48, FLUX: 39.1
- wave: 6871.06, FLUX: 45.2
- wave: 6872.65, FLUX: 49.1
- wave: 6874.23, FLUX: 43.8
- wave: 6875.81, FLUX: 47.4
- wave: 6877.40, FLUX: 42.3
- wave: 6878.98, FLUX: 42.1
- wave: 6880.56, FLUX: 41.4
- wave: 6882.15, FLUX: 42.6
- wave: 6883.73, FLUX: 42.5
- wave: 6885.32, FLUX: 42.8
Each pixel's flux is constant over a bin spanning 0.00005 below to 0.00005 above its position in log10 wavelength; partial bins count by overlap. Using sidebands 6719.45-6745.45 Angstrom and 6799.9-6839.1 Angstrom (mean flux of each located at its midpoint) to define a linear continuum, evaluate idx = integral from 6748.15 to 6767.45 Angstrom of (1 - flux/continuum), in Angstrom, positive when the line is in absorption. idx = 2.8 Angstrom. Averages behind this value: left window 42.8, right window 42.8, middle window 36.5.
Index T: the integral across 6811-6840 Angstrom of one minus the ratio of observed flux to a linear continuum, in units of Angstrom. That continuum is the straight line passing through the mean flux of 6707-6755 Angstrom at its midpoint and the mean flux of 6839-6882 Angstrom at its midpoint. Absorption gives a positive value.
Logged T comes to 0.7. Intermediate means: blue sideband 41.4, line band 41.7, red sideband 43.2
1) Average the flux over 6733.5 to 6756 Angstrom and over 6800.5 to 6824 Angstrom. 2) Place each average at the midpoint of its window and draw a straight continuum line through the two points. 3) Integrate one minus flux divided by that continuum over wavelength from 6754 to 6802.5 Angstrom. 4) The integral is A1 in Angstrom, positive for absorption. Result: 0.9 Angstrom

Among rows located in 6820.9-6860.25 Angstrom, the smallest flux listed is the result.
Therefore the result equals 37.2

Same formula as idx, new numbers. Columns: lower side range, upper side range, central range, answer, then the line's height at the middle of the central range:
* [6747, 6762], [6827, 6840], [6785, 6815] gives -4.2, 39.5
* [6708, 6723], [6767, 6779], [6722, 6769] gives 2.1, 42.4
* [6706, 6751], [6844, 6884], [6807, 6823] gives -0.4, 42.4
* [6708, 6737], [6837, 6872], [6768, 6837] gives -2.0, 42.3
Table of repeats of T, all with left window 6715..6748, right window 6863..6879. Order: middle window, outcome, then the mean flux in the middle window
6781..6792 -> -0.2 Angstrom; 43.6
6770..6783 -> -0.2 Angstrom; 43.5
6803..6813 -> -0.9 Angstrom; 47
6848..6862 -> 0.3 Angstrom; 42.3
